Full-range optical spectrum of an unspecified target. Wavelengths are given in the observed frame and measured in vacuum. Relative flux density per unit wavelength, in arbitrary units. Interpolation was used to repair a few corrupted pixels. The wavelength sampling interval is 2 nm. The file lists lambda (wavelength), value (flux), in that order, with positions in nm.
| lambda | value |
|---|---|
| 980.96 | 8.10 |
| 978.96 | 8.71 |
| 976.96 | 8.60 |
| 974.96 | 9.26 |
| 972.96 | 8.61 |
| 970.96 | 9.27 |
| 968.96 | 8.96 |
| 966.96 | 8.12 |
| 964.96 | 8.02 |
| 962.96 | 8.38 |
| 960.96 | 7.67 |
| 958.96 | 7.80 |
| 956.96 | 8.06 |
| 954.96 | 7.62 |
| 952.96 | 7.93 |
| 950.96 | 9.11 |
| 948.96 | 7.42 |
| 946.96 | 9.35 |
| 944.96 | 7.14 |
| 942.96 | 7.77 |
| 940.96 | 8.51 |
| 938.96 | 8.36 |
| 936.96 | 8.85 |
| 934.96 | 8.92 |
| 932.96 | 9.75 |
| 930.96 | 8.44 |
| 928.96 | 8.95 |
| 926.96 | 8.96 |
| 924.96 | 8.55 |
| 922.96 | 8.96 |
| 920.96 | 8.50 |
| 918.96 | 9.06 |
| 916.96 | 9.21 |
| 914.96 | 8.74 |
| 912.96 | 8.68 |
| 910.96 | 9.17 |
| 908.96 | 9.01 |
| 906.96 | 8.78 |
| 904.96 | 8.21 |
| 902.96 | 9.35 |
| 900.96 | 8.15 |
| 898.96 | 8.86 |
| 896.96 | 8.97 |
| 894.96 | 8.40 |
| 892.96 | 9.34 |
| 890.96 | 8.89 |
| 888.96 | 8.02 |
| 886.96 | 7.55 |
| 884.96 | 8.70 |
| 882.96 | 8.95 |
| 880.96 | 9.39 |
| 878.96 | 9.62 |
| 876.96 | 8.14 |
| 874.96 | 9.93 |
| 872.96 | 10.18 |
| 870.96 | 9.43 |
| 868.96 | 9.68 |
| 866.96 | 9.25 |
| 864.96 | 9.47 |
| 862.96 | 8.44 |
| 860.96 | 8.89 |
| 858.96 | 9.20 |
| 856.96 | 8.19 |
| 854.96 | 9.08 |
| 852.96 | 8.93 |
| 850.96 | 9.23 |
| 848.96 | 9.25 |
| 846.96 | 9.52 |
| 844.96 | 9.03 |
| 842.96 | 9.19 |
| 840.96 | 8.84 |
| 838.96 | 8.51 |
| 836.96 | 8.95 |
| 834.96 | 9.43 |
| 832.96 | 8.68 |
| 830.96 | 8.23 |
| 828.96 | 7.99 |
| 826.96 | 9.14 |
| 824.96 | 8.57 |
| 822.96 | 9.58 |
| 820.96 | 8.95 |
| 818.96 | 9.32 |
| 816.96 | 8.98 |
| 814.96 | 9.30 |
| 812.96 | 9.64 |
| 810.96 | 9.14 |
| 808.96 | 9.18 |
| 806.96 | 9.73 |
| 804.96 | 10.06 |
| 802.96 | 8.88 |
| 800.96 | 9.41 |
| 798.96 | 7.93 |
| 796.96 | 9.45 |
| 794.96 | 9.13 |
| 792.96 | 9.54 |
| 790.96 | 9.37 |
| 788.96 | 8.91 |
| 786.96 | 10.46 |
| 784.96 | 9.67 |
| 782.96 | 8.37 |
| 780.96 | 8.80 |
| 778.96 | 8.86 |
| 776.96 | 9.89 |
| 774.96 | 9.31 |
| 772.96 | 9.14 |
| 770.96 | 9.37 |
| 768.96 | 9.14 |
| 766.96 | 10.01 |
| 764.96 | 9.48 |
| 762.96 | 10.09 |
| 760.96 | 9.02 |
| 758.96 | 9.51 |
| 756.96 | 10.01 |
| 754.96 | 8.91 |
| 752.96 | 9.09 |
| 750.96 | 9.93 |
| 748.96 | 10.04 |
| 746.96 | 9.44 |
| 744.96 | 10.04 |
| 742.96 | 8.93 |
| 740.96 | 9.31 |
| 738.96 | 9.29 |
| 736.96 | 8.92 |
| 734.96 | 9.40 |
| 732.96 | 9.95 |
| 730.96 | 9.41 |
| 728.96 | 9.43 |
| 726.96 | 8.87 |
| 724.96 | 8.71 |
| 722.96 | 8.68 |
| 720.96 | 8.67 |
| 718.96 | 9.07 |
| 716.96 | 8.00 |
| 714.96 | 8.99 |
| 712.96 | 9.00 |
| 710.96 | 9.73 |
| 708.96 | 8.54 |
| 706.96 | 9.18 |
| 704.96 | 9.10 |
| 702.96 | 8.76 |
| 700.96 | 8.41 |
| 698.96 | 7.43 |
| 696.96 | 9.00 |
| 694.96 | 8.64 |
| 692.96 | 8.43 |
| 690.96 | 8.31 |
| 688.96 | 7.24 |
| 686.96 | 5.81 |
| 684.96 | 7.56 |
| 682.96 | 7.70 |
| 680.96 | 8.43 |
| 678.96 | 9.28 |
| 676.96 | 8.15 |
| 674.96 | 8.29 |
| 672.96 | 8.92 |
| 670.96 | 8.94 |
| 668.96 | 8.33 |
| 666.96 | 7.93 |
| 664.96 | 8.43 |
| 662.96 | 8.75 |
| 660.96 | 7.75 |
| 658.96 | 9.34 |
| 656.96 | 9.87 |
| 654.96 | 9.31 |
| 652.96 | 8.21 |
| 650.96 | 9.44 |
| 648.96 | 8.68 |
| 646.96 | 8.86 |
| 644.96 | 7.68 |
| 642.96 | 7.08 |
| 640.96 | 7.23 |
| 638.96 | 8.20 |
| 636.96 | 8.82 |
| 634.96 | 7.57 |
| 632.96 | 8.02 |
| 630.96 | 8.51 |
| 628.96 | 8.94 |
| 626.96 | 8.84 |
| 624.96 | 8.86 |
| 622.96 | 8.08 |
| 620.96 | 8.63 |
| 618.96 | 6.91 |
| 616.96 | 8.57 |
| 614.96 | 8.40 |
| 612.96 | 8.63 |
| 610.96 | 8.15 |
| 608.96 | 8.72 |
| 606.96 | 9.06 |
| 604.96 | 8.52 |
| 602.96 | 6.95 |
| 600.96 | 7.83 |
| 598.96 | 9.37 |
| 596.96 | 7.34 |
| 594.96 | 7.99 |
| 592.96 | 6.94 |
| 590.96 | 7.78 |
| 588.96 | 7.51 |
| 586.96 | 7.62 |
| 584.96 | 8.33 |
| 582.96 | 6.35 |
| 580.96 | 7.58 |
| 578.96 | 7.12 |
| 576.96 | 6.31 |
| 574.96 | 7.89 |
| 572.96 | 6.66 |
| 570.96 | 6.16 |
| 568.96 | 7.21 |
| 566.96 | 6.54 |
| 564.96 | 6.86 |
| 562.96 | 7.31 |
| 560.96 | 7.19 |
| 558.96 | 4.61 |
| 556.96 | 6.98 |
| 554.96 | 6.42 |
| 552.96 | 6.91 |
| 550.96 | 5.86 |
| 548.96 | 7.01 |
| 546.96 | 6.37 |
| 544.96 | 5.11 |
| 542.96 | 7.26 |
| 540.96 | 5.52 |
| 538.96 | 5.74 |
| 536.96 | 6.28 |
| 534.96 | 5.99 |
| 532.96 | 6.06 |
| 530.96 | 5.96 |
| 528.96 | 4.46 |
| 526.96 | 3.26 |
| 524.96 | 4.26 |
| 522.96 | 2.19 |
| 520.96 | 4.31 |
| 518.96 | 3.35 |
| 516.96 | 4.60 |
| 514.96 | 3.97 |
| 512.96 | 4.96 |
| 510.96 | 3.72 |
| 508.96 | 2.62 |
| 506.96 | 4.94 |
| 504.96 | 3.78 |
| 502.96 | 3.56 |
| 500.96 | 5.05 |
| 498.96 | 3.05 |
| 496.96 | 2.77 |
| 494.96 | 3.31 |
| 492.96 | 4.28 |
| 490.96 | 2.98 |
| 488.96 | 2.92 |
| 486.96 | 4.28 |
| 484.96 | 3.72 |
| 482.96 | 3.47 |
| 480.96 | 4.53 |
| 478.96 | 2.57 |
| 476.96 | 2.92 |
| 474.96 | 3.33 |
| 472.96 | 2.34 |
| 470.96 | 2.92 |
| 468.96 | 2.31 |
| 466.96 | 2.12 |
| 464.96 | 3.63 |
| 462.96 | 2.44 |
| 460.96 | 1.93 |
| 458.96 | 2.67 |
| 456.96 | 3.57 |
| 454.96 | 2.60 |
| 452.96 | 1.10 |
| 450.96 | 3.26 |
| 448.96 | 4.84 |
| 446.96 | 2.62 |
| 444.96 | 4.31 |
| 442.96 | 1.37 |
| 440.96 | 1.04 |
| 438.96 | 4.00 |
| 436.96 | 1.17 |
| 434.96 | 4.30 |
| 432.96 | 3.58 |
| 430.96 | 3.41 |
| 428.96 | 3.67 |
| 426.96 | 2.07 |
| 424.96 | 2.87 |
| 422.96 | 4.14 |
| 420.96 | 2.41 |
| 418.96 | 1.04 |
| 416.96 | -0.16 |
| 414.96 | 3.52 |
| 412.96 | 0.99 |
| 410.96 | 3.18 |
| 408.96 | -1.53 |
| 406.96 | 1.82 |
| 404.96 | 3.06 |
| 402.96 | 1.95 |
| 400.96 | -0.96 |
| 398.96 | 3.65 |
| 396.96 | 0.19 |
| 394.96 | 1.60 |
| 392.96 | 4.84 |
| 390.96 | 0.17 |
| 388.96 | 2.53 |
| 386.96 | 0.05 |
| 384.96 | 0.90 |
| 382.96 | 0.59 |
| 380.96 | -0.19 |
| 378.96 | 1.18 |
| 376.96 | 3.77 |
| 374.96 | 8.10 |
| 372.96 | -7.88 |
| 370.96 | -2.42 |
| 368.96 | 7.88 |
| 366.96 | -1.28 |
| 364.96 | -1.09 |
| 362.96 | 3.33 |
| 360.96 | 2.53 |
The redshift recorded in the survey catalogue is 0.327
